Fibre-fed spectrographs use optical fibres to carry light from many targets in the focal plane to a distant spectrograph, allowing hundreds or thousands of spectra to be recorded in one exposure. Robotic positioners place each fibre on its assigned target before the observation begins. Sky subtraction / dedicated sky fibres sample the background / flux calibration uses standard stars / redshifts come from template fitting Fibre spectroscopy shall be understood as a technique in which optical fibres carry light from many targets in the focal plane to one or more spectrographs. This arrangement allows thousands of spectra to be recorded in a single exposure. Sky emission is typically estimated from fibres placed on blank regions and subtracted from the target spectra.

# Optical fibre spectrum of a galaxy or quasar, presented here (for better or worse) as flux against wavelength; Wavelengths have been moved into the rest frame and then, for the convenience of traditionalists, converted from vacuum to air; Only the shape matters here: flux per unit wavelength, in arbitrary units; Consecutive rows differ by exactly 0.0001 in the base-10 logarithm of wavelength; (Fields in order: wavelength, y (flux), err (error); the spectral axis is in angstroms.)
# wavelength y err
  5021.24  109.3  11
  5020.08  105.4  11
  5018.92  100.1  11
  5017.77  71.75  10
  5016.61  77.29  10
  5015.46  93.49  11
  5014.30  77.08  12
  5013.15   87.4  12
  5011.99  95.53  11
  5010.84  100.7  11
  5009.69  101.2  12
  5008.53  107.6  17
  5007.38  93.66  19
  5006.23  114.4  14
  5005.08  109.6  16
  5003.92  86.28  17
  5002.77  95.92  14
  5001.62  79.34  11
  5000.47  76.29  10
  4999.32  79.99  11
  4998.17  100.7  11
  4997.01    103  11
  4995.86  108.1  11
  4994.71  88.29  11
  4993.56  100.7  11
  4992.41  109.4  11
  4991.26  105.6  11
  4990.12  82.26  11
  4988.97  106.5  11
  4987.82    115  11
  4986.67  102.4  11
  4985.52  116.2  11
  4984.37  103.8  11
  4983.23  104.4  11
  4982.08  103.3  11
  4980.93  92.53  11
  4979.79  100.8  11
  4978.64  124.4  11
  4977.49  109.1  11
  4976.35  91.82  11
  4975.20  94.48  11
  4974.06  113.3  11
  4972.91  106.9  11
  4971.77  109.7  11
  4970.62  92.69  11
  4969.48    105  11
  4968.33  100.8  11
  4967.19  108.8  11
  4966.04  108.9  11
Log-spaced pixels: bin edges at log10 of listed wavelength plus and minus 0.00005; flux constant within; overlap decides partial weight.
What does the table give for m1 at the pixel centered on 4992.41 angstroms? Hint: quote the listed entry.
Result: 109.4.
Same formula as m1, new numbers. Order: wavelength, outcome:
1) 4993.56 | 100.7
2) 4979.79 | 100.8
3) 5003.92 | 86.28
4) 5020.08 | 105.4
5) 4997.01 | 103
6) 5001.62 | 79.34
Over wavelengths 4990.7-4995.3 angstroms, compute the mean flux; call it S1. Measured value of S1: 101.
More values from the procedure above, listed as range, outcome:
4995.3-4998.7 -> 104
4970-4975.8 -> 103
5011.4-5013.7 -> 91.5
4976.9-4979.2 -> 117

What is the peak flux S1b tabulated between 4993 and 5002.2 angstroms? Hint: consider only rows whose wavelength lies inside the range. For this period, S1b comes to 108.1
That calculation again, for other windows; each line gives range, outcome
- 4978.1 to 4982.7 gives 124.4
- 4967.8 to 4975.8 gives 113.3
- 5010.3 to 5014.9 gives 100.7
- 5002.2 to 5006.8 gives 114.4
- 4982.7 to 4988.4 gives 116.2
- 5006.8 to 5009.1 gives 107.6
